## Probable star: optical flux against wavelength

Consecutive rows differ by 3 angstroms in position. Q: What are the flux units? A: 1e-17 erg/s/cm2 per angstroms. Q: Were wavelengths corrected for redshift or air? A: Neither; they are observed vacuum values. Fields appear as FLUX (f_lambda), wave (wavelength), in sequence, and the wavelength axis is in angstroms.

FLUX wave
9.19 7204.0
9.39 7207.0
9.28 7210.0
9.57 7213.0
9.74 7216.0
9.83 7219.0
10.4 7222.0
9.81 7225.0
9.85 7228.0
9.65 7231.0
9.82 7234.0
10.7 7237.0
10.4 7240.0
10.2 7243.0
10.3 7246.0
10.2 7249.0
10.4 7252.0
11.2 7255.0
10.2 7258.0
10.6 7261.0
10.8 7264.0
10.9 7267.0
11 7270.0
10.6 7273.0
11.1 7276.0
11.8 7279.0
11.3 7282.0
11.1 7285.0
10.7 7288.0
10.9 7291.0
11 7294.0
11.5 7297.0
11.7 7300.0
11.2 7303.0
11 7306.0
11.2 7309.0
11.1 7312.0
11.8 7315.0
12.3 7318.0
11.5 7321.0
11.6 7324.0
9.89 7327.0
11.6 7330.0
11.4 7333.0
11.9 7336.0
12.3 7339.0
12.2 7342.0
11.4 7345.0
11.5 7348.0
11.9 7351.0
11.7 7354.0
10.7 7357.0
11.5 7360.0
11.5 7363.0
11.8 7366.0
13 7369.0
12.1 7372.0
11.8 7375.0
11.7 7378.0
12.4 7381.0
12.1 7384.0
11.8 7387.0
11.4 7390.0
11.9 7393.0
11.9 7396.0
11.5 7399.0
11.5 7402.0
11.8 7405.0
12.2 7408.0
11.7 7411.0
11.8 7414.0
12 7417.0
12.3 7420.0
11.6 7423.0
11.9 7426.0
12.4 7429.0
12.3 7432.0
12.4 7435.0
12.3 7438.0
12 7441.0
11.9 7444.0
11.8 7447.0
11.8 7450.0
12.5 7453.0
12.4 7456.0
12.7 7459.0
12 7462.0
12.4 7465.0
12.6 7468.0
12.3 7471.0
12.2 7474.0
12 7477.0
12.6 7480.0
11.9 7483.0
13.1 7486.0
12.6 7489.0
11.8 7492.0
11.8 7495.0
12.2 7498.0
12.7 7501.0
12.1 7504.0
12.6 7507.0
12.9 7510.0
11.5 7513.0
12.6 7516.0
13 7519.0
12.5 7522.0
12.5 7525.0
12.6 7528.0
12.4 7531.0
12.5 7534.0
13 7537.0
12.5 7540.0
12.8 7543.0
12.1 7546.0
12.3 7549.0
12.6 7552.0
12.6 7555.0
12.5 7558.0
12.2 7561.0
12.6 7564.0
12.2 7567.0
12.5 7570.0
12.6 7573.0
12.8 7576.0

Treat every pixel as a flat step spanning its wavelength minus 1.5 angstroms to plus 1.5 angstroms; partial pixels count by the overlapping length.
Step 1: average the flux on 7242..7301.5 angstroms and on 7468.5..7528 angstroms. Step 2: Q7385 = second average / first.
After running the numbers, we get 1.1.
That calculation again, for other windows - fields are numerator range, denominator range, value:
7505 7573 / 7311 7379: 1.07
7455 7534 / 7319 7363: 1.08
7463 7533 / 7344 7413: 1.05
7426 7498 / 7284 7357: 1.07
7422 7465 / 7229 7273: 1.16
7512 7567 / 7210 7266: 1.23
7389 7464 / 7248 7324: 1.08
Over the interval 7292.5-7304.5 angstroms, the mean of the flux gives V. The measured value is 11.3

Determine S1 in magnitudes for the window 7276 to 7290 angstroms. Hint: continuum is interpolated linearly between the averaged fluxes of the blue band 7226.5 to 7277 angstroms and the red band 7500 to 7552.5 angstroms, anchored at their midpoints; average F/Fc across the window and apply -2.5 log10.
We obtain -0.05 mag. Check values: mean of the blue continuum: 10.5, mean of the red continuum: 12.5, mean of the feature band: 11.2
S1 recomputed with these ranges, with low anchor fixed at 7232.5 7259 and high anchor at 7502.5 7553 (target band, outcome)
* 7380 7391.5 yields -0.044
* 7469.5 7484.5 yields -0.007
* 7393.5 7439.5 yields -0.028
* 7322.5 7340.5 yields -0.041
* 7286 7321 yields -0.049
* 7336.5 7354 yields -0.068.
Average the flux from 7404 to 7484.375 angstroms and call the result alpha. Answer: 12.1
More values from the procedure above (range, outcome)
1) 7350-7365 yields 11.5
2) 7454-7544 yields 12.4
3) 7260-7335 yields 11.2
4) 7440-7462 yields 12.2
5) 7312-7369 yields 11.6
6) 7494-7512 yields 12.4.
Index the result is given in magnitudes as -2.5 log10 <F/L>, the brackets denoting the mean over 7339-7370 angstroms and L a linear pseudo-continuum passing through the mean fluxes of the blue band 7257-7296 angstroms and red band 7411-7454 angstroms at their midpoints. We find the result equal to -0.02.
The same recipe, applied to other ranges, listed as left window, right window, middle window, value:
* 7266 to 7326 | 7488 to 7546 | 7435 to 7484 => -0.008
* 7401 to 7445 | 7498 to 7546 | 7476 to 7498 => 0.007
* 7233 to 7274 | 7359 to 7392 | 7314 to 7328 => -0.015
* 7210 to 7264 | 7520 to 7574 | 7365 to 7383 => -0.088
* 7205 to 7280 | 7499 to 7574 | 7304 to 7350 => -0.057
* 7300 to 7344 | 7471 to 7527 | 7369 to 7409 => -0.006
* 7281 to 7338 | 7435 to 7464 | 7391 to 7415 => 0.010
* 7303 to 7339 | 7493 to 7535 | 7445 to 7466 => -0.009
